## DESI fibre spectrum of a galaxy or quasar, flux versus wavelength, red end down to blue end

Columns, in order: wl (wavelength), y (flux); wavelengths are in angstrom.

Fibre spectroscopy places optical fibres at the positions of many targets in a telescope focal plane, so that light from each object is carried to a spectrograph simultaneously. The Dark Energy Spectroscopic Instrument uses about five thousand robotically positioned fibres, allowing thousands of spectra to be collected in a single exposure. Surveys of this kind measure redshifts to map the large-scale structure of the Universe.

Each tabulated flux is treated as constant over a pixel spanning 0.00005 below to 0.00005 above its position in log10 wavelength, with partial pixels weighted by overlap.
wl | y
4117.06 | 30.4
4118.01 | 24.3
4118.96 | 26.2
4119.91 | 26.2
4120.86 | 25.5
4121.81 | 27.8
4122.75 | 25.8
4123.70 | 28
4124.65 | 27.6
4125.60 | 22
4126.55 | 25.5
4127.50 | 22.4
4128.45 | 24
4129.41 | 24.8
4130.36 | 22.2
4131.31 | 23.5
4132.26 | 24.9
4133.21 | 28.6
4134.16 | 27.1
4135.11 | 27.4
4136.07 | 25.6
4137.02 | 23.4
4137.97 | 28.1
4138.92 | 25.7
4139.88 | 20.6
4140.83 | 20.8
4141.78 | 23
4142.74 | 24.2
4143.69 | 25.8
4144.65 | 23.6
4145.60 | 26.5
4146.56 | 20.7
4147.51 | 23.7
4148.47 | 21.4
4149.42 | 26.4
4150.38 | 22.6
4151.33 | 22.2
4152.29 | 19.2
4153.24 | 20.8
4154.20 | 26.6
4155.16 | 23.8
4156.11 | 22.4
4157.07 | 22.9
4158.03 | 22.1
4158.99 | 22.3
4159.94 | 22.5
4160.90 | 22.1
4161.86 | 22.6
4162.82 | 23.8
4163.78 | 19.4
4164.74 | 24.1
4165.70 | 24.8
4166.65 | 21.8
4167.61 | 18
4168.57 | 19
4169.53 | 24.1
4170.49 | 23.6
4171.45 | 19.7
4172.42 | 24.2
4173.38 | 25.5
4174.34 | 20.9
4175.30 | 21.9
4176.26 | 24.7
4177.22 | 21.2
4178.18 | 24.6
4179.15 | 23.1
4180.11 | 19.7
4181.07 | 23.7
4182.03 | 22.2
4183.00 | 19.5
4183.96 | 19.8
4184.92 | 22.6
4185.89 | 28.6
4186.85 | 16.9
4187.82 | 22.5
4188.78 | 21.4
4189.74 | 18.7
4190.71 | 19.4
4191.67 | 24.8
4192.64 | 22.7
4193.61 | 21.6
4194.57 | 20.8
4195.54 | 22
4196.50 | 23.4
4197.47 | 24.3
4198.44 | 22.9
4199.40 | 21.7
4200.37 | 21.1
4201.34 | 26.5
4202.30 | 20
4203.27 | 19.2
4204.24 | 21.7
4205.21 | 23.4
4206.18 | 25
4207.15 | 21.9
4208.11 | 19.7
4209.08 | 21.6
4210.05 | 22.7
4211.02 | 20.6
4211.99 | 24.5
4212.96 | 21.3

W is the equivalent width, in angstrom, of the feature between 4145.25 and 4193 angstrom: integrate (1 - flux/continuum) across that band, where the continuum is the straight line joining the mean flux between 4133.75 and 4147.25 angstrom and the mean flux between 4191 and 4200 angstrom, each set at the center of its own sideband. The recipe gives 2.3 angstrom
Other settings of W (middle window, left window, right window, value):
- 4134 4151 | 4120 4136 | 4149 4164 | -0.1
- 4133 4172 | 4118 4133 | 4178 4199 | 1.0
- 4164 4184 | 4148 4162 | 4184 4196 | 0.0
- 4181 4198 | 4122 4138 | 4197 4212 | 0.7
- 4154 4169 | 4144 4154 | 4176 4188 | 0.2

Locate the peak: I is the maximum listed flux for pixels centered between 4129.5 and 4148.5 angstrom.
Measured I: 28.6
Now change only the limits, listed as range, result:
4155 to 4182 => 25.5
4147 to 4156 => 26.6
